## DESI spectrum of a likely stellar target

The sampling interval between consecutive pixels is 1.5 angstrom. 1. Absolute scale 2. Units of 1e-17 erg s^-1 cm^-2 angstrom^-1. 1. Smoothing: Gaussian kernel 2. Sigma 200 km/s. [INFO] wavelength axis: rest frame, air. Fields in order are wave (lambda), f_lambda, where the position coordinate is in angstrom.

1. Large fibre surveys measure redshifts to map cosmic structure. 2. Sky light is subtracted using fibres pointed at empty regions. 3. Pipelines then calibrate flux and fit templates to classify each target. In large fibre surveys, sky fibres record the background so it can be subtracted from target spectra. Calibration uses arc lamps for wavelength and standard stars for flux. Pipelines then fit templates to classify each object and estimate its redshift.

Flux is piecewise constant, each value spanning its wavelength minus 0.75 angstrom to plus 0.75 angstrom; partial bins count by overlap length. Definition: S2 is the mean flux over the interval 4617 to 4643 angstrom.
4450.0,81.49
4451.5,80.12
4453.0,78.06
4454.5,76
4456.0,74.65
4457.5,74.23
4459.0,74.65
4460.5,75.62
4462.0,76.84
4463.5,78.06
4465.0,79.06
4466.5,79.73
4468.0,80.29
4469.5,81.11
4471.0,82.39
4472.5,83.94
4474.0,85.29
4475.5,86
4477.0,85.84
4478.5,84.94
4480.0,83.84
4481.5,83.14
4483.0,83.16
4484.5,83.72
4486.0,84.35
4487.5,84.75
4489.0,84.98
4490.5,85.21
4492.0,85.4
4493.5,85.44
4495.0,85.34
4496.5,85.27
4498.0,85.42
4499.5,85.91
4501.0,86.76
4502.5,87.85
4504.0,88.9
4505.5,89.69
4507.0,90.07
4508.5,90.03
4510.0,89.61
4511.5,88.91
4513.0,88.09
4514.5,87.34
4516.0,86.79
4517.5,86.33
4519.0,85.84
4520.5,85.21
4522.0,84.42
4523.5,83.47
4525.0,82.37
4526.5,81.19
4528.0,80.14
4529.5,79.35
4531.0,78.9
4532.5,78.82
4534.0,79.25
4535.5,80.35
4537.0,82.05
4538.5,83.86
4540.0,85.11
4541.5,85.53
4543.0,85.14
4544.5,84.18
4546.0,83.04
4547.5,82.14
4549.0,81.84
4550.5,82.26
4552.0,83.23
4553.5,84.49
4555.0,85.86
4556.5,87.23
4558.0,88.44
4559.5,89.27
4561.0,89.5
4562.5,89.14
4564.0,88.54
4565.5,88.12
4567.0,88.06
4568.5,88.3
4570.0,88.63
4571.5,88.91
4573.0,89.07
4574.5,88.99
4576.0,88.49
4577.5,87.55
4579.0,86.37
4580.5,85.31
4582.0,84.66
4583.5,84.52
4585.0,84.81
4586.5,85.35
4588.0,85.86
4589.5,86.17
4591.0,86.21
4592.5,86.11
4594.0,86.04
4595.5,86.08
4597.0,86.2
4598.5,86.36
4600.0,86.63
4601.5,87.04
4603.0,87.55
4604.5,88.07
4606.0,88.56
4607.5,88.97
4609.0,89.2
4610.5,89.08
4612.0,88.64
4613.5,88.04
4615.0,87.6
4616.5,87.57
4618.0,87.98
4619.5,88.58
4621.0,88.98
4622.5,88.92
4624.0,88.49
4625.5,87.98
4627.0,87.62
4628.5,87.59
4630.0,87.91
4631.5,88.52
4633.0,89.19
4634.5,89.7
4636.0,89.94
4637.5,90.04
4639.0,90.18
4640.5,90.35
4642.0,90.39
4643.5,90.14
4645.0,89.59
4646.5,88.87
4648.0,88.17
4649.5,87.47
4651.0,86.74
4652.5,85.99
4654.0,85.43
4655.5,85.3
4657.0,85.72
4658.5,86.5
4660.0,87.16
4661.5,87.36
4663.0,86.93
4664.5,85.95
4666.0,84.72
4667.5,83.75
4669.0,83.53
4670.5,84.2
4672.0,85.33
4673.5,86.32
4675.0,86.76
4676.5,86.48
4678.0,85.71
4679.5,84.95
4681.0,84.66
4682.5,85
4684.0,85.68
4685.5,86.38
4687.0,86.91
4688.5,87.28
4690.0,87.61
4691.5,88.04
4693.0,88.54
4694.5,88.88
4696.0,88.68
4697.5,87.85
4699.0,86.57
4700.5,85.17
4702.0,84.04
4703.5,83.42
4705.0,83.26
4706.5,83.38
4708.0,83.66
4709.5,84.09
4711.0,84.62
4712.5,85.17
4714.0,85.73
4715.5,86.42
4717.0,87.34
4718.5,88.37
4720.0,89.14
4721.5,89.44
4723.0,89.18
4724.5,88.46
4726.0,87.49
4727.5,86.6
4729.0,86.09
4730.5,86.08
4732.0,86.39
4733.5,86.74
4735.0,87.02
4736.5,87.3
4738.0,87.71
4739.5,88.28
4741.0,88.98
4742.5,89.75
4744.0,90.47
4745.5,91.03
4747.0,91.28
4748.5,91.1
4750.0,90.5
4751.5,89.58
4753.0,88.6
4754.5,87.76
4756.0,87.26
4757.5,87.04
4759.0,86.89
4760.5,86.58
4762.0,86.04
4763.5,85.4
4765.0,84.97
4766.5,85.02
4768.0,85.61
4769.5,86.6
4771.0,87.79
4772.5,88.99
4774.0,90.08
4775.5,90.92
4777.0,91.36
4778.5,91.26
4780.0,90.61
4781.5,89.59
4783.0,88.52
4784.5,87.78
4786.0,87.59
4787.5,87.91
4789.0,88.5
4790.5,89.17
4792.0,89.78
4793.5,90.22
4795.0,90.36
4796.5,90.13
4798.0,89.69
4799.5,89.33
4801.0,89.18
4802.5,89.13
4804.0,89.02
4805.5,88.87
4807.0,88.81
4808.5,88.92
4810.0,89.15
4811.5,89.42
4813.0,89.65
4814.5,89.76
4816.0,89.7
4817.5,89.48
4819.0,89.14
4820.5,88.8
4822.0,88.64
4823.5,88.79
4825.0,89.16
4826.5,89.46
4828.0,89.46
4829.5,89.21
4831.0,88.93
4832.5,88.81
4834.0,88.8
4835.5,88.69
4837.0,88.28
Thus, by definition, 89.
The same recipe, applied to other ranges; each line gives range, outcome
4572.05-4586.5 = 86.6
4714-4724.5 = 88.1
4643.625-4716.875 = 86.1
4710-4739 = 87.1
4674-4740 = 86.5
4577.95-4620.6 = 86.9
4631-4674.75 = 87.3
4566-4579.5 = 88.3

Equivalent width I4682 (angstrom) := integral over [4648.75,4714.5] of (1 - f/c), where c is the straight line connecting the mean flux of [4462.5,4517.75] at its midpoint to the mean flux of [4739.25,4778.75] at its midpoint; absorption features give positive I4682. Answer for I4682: 1.3 angstrom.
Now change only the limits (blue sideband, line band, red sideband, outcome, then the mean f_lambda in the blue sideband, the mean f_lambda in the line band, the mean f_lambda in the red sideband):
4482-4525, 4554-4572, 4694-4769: -0.37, 86.3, 88.3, 87.1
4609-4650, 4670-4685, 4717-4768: 0.49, 88.8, 85.5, 87.9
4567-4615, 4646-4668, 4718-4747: 0.31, 87.2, 86.4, 88.2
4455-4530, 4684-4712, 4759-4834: 0.37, 83.8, 86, 88.8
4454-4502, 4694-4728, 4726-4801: 0.36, 82.3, 86.4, 88.4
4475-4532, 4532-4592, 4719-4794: 0.27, 85.3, 85.6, 88.3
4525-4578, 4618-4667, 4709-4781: -0.94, 84.9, 88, 87.9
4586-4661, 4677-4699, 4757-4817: 0.32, 87.8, 86.9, 88.6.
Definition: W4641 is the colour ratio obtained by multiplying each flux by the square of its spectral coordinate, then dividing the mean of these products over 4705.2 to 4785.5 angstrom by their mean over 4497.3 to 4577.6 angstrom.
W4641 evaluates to 1.12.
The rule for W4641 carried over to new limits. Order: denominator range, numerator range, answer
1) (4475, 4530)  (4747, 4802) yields 1.16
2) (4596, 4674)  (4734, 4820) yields 1.08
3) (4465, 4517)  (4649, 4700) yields 1.09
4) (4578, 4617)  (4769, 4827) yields 1.12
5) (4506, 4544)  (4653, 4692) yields 1.09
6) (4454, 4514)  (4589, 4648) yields 1.12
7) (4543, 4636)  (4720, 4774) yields 1.08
